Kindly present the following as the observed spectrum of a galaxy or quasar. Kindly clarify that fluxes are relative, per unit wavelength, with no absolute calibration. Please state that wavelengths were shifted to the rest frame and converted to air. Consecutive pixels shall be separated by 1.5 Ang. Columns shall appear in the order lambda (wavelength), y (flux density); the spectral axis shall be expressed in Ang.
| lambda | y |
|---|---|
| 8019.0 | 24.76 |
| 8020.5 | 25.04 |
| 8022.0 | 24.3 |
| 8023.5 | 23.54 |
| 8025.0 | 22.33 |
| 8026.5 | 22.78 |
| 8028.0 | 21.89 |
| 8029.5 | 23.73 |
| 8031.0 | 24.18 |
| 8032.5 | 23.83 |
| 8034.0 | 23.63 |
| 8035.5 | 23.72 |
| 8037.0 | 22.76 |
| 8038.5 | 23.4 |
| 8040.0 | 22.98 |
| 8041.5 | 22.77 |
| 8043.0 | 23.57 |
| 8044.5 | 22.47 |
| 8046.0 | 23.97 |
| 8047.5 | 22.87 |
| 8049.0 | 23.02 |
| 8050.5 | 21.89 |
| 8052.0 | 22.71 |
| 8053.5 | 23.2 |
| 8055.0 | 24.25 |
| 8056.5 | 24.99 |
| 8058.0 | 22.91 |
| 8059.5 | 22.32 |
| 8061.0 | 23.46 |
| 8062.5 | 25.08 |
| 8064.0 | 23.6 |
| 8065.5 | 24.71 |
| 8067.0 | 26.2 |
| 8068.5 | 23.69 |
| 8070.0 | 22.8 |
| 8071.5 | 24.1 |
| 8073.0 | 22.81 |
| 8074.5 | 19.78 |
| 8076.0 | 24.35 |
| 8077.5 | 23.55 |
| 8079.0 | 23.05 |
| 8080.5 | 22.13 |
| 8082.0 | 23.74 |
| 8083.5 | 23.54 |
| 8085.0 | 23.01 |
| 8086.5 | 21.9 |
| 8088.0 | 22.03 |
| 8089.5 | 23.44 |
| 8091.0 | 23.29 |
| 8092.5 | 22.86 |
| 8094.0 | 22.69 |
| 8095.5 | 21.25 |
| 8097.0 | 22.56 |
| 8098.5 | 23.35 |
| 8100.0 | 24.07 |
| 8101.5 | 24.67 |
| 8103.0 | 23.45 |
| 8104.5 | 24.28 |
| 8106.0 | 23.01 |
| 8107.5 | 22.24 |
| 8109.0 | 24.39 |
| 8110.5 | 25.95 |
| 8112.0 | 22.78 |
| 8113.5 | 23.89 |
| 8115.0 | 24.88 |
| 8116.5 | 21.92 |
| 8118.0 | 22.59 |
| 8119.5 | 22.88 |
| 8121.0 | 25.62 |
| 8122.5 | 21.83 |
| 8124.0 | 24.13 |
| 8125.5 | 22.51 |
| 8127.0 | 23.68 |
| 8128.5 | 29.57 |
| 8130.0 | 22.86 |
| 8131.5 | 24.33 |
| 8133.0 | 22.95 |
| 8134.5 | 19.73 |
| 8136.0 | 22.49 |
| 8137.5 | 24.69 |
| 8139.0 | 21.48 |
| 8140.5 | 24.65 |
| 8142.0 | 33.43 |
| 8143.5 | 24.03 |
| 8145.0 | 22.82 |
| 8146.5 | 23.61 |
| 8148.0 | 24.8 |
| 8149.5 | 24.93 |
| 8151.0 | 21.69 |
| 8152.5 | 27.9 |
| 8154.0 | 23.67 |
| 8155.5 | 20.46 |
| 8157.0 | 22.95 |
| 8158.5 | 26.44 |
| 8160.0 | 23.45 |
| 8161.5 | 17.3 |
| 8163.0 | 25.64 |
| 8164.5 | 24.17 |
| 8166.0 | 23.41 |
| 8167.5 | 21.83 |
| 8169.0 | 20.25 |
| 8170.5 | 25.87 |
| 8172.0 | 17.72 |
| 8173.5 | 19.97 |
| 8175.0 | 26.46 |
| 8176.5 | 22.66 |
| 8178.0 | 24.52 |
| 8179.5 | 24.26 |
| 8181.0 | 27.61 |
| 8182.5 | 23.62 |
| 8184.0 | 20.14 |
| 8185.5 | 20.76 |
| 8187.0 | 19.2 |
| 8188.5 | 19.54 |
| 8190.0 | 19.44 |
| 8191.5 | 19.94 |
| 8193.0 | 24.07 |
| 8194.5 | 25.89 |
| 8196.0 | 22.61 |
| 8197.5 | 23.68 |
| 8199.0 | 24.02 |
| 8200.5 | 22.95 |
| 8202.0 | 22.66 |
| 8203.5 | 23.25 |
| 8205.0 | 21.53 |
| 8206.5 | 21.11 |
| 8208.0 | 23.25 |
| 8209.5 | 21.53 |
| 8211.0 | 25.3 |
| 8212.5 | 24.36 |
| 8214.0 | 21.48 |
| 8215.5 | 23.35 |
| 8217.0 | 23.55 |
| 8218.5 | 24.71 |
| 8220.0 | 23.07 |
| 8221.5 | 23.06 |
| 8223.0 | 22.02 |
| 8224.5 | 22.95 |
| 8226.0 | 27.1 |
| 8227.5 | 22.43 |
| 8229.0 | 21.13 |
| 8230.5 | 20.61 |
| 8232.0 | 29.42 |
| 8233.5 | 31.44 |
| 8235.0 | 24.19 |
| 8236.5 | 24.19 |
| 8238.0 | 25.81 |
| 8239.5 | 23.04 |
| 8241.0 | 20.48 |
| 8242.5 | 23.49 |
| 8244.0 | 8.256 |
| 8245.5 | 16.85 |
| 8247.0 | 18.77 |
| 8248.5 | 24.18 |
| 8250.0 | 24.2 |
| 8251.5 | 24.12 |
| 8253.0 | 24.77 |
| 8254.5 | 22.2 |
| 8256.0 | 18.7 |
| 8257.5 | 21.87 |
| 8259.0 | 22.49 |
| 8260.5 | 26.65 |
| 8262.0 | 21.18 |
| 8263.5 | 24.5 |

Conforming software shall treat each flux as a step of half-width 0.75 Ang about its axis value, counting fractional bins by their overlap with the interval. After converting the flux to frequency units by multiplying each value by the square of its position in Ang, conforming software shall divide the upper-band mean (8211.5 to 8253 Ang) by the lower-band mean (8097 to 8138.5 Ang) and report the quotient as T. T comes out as 1.00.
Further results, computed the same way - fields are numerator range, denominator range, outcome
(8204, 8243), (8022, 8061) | 1.06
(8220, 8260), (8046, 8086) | 1.01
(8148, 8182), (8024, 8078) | 1.03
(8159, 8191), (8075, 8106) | 0.98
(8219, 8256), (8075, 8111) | 1.01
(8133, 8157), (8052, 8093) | 1.04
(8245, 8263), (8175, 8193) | 1.02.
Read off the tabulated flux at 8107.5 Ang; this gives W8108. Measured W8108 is 22.24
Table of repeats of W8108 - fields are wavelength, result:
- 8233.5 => 31.44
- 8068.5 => 23.69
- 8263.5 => 24.5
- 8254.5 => 22.2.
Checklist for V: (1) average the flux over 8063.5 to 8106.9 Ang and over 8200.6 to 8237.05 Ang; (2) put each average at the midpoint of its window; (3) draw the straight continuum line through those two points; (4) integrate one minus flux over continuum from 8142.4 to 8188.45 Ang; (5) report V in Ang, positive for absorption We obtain 0.7 Ang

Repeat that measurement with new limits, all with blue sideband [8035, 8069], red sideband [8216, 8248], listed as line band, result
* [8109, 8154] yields -1.8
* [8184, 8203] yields 0.7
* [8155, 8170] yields 0.2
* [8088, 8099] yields 0.3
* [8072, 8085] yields 0.3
